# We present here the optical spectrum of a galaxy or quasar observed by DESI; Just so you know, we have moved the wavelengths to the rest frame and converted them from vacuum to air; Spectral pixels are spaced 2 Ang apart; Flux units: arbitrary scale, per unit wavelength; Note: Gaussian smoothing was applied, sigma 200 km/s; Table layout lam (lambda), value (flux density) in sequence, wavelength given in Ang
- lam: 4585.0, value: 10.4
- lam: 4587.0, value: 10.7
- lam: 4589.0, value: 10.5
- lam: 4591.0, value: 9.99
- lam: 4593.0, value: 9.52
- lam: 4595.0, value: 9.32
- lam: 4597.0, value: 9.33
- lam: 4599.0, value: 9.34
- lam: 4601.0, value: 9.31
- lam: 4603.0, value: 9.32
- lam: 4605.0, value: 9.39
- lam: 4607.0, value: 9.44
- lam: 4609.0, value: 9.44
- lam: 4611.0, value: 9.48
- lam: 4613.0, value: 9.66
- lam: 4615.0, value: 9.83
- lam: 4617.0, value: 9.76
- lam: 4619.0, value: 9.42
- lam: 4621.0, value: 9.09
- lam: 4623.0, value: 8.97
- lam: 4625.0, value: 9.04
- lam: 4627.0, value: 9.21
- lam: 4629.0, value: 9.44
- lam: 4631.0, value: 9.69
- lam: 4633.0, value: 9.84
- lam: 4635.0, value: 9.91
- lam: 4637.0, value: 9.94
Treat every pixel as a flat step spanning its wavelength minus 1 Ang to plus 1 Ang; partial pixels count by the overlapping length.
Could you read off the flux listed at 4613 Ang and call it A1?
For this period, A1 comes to 9.66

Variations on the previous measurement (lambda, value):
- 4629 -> 9.44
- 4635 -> 9.91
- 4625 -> 9.04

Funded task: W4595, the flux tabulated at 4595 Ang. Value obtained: 9.32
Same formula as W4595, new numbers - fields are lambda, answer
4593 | 9.52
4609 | 9.44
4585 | 10.4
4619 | 9.42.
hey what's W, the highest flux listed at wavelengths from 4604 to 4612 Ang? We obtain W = 9.48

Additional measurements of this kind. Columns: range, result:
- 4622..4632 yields 9.69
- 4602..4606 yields 9.39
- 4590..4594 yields 9.99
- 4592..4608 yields 9.52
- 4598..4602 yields 9.34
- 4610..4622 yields 9.83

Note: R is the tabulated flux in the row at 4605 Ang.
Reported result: 9.39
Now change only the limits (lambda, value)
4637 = 9.94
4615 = 9.83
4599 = 9.34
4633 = 9.84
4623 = 8.97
